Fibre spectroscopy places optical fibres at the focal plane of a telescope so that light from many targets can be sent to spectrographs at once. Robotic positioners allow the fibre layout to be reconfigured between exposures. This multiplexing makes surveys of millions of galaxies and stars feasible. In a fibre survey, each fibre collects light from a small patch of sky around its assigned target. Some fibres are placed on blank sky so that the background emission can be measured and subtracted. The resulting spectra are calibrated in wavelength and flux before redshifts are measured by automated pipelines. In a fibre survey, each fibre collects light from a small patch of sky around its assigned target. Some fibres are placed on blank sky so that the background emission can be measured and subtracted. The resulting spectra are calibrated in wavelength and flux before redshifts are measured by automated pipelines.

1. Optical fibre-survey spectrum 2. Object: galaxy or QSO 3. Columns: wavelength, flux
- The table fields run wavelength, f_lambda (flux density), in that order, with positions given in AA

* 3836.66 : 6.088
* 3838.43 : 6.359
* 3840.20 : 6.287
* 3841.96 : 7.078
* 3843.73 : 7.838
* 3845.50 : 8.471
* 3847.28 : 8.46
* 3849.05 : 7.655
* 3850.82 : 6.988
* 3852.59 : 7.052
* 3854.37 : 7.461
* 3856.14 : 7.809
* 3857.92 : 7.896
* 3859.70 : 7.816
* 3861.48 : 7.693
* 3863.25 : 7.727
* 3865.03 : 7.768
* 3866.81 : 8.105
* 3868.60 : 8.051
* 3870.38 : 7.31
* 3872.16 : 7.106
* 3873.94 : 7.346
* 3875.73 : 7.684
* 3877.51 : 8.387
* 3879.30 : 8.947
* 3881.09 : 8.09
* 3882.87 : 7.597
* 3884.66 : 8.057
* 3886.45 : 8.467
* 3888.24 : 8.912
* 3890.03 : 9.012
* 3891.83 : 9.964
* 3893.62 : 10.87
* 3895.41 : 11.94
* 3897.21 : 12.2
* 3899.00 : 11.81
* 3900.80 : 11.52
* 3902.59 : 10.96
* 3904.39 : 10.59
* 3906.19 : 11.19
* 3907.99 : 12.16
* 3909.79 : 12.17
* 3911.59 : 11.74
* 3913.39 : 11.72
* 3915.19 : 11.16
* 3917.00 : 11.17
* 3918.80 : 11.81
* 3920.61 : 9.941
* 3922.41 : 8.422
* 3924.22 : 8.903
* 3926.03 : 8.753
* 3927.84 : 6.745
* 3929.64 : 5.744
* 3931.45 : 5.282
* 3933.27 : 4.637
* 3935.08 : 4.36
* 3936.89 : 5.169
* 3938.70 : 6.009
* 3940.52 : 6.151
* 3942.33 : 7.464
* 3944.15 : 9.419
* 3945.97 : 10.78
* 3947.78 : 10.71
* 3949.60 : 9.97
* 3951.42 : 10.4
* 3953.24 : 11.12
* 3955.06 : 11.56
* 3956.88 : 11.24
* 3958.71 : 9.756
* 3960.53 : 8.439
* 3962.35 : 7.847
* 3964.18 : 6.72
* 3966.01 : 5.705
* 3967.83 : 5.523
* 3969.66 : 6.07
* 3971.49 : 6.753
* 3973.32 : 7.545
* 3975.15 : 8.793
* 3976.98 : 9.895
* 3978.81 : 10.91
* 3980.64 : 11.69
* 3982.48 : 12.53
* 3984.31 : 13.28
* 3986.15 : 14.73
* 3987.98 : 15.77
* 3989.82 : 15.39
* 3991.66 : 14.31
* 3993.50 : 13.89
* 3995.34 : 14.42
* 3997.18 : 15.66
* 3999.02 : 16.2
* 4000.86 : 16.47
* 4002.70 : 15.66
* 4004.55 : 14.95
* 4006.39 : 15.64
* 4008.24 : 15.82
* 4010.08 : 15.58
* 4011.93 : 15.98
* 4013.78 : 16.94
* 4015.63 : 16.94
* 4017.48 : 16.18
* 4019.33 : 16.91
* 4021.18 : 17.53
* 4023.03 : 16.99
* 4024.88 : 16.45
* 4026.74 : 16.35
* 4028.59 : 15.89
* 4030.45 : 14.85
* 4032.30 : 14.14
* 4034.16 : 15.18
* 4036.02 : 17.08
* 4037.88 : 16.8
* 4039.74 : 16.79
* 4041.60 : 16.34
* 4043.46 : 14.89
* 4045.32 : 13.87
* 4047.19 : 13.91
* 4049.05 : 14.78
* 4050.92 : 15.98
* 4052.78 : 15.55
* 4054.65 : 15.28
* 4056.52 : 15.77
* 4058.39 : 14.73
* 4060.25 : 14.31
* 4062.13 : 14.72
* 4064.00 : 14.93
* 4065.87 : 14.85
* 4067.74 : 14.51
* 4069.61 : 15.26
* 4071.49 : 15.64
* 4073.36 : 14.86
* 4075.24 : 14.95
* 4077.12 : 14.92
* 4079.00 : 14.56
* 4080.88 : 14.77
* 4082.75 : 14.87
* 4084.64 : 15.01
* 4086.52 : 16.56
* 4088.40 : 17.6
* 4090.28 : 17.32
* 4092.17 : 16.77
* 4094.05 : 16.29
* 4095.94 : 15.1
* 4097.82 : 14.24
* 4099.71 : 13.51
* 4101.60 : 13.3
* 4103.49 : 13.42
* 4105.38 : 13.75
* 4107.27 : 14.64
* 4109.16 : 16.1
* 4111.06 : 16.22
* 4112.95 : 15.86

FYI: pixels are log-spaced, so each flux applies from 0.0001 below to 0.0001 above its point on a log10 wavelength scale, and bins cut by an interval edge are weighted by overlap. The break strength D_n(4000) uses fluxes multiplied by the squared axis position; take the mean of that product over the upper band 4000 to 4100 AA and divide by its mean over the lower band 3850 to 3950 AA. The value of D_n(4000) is 1.91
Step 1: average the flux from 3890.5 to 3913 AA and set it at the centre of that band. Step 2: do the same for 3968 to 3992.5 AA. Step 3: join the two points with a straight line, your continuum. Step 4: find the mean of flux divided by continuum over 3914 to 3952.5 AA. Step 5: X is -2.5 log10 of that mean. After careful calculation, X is 0.34 mag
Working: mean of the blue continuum 11.4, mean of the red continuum 11.2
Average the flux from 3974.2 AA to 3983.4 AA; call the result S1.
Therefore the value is 10.8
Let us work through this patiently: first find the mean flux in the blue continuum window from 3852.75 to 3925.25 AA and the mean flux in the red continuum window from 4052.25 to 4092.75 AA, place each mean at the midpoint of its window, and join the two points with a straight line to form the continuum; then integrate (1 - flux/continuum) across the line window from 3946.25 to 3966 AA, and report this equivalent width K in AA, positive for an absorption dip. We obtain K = 3.3 AA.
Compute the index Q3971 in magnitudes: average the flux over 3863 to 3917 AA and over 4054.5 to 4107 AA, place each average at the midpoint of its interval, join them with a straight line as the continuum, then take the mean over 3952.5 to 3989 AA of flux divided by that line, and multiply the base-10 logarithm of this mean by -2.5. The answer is 0.22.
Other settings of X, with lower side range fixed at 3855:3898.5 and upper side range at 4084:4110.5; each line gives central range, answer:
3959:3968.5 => 0.50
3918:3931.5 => 0.19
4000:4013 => -0.25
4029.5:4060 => -0.13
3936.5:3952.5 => 0.23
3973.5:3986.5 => 0.04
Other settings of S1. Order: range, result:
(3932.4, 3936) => 4.51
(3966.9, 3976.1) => 6.95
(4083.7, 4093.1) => 16.7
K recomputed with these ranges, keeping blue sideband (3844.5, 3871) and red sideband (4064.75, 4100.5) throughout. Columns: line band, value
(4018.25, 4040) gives -4.3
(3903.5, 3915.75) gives -2.6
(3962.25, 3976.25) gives 5.7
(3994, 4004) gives -2.4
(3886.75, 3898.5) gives -1.9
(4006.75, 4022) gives -4.0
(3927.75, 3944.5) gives 7.2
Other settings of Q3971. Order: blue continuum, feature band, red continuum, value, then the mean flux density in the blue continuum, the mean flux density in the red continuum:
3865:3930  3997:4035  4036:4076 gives -0.16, 9.58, 15.2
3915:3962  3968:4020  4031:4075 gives -0.14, 8.61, 15.2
